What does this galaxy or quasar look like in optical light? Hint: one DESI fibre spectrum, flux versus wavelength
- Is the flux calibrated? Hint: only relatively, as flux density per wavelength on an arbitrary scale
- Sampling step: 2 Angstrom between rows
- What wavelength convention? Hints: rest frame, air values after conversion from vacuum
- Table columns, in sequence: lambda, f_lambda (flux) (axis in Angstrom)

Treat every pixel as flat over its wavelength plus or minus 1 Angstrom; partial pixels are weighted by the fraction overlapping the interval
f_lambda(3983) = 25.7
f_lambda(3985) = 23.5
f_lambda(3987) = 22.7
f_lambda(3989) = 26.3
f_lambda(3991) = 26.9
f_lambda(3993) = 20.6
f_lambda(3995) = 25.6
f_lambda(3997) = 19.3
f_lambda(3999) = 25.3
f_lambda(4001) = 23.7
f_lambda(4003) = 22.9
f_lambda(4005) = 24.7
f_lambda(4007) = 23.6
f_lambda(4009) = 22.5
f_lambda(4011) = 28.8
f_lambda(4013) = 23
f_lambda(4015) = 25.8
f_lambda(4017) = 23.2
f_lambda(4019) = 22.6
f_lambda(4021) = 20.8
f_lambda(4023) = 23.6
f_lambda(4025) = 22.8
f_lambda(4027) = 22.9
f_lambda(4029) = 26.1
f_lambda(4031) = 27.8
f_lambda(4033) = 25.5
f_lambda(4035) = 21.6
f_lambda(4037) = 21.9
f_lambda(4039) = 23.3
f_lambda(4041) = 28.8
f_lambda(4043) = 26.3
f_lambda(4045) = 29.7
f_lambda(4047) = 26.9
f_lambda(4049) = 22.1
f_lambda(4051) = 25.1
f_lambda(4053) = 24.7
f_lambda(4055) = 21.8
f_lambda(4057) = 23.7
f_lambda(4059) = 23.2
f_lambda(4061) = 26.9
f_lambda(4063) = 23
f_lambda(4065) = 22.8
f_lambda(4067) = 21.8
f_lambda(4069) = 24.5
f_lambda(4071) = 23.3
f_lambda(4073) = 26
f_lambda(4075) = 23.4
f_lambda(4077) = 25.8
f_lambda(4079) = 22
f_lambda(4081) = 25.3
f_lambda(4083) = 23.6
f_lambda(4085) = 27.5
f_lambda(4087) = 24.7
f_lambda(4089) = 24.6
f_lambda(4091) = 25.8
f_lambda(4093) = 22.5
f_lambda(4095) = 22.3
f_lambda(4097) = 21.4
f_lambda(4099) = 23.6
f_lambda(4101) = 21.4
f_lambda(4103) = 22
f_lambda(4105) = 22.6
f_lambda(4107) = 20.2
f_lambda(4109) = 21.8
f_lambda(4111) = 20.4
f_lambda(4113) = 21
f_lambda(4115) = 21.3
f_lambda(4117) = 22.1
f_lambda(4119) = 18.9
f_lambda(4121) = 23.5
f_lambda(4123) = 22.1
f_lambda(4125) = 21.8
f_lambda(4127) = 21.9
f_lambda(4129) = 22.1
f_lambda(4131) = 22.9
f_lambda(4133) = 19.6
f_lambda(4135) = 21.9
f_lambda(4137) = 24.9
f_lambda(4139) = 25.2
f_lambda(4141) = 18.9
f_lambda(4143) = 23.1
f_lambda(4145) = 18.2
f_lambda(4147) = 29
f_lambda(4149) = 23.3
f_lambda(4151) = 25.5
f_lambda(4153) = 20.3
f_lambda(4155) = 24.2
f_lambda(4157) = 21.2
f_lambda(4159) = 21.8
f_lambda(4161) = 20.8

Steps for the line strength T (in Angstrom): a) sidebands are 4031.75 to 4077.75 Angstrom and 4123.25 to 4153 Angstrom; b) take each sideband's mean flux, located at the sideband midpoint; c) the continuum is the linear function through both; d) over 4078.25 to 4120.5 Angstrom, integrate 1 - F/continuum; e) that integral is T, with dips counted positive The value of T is 1.5 Angstrom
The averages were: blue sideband 24.4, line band 22.6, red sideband 22.6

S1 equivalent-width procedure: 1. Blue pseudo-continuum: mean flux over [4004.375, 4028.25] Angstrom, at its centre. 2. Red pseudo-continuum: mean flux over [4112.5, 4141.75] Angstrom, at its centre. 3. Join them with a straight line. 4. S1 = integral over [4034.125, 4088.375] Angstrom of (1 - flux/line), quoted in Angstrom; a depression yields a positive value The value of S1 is -3.5 Angstrom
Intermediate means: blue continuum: 23.7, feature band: 24.4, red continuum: 21.9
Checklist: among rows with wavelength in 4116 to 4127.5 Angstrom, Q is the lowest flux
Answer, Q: 18.9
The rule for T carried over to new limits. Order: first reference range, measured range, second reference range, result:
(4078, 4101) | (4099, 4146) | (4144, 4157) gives 3.7 Angstrom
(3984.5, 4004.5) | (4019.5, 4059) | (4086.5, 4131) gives -2.3 Angstrom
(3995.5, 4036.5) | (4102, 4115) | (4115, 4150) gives 0.7 Angstrom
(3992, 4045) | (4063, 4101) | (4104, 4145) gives -2.0 Angstrom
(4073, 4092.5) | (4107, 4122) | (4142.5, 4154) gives 1.8 Angstrom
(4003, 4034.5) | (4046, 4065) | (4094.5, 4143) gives -0.6 Angstrom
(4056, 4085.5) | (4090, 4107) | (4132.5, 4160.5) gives 0.8 Angstrom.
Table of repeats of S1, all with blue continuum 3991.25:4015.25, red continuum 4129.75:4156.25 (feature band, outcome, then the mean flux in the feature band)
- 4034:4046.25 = -0.9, 25.3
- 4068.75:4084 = -0.6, 24.2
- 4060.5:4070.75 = -0.1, 23.6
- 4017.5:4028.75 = 0.4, 22.8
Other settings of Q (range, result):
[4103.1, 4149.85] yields 18.2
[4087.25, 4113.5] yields 20.2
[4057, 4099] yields 21.4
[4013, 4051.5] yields 20.8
